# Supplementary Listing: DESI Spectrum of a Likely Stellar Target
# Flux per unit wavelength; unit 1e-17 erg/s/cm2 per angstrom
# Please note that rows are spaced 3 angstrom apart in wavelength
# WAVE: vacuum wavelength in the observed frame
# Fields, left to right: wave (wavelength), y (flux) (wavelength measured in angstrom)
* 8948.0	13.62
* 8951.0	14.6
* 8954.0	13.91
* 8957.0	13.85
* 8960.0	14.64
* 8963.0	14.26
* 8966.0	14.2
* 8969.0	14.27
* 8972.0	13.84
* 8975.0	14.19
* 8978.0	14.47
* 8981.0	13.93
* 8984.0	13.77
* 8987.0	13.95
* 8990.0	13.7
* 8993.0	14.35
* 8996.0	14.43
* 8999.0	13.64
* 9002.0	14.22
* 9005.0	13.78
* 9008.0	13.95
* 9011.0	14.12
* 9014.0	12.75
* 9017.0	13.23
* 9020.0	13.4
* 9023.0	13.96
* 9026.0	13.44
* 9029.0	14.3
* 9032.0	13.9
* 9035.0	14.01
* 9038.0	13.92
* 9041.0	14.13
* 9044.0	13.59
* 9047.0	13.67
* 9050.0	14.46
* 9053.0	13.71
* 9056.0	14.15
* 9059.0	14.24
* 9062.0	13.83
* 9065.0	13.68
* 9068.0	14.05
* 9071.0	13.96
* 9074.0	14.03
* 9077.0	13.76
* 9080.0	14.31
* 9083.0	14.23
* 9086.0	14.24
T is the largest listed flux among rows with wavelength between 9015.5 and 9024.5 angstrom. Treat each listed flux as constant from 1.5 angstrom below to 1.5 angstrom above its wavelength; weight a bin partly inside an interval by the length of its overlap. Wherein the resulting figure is 13.96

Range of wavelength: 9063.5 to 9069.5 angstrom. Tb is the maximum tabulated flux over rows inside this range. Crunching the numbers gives 14.05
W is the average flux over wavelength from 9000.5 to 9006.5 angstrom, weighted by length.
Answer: 14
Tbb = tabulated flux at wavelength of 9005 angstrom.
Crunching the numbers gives 13.78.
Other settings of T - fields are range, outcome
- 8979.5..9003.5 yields 14.43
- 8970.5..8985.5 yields 14.47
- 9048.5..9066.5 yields 14.46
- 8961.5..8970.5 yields 14.27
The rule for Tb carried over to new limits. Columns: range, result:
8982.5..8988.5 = 13.95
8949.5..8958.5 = 14.6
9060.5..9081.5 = 14.31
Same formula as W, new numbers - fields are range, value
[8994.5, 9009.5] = 14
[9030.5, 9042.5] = 14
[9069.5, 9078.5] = 13.9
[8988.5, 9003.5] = 14.1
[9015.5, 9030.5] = 13.7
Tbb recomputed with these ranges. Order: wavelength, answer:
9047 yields 13.67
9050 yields 14.46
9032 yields 13.9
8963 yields 14.26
